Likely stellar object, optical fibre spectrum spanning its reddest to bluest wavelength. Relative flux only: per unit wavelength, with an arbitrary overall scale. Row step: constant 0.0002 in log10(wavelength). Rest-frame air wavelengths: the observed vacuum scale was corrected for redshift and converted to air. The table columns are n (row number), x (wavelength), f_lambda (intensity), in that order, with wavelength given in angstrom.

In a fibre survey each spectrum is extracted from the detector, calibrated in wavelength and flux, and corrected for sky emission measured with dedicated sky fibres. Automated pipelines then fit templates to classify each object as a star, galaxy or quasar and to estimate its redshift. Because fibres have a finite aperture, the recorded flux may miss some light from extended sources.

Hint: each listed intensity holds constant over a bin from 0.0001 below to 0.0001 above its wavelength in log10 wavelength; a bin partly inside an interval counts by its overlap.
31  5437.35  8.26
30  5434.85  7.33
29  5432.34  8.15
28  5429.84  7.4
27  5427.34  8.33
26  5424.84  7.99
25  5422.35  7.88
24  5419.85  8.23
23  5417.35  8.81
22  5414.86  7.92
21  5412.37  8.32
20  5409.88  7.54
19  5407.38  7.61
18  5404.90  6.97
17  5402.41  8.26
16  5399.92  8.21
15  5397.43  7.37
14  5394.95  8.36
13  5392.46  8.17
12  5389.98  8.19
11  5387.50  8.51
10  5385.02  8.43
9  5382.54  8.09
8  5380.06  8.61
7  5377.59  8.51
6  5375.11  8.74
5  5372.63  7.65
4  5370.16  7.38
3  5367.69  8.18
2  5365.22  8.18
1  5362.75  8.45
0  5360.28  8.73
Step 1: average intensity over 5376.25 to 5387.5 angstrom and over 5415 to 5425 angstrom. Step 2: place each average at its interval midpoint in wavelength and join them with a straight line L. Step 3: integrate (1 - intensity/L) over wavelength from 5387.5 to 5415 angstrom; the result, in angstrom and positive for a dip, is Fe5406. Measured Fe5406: 1.3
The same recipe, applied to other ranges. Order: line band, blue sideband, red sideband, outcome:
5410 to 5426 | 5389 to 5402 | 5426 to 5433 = -0.3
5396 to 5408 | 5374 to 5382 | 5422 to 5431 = 0.8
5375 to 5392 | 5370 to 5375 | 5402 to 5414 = -1.4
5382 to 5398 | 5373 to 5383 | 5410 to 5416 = 0.2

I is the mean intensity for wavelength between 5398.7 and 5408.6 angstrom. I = 7.77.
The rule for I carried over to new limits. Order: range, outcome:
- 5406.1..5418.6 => 8.04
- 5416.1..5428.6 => 8.25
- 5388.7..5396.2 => 8.24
